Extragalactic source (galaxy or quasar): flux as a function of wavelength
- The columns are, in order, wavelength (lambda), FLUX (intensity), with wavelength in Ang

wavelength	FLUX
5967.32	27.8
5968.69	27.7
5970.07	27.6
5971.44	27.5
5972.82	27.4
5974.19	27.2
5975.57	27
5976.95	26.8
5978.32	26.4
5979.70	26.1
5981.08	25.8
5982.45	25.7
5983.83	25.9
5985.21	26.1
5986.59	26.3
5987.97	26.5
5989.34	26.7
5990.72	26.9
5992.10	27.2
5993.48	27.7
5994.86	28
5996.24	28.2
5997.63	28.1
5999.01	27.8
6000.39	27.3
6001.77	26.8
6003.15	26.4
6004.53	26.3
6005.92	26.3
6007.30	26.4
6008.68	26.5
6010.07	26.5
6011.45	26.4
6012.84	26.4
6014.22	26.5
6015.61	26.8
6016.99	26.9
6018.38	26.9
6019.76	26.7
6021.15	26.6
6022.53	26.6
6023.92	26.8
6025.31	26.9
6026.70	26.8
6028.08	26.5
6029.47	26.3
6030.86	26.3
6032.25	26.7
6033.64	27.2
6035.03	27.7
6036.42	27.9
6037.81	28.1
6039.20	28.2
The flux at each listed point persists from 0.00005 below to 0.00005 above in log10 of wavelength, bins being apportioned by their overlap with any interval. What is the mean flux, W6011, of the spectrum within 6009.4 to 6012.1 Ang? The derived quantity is 26.5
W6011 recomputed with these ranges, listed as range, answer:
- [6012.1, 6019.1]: 26.7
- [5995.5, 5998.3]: 28.1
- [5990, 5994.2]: 27.3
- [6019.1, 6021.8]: 26.6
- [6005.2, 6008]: 26.3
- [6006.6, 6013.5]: 26.4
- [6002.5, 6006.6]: 26.3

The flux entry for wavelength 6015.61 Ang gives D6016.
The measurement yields 26.8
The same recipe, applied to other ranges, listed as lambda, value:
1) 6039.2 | 28.2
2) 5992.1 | 27.2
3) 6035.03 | 27.7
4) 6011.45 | 26.4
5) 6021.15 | 26.6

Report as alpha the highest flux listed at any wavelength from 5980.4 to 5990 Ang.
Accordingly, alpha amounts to 26.7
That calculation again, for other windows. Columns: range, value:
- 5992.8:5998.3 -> 28.2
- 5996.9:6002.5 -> 28.1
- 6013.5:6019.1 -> 26.9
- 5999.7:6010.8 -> 27.3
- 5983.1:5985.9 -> 26.1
